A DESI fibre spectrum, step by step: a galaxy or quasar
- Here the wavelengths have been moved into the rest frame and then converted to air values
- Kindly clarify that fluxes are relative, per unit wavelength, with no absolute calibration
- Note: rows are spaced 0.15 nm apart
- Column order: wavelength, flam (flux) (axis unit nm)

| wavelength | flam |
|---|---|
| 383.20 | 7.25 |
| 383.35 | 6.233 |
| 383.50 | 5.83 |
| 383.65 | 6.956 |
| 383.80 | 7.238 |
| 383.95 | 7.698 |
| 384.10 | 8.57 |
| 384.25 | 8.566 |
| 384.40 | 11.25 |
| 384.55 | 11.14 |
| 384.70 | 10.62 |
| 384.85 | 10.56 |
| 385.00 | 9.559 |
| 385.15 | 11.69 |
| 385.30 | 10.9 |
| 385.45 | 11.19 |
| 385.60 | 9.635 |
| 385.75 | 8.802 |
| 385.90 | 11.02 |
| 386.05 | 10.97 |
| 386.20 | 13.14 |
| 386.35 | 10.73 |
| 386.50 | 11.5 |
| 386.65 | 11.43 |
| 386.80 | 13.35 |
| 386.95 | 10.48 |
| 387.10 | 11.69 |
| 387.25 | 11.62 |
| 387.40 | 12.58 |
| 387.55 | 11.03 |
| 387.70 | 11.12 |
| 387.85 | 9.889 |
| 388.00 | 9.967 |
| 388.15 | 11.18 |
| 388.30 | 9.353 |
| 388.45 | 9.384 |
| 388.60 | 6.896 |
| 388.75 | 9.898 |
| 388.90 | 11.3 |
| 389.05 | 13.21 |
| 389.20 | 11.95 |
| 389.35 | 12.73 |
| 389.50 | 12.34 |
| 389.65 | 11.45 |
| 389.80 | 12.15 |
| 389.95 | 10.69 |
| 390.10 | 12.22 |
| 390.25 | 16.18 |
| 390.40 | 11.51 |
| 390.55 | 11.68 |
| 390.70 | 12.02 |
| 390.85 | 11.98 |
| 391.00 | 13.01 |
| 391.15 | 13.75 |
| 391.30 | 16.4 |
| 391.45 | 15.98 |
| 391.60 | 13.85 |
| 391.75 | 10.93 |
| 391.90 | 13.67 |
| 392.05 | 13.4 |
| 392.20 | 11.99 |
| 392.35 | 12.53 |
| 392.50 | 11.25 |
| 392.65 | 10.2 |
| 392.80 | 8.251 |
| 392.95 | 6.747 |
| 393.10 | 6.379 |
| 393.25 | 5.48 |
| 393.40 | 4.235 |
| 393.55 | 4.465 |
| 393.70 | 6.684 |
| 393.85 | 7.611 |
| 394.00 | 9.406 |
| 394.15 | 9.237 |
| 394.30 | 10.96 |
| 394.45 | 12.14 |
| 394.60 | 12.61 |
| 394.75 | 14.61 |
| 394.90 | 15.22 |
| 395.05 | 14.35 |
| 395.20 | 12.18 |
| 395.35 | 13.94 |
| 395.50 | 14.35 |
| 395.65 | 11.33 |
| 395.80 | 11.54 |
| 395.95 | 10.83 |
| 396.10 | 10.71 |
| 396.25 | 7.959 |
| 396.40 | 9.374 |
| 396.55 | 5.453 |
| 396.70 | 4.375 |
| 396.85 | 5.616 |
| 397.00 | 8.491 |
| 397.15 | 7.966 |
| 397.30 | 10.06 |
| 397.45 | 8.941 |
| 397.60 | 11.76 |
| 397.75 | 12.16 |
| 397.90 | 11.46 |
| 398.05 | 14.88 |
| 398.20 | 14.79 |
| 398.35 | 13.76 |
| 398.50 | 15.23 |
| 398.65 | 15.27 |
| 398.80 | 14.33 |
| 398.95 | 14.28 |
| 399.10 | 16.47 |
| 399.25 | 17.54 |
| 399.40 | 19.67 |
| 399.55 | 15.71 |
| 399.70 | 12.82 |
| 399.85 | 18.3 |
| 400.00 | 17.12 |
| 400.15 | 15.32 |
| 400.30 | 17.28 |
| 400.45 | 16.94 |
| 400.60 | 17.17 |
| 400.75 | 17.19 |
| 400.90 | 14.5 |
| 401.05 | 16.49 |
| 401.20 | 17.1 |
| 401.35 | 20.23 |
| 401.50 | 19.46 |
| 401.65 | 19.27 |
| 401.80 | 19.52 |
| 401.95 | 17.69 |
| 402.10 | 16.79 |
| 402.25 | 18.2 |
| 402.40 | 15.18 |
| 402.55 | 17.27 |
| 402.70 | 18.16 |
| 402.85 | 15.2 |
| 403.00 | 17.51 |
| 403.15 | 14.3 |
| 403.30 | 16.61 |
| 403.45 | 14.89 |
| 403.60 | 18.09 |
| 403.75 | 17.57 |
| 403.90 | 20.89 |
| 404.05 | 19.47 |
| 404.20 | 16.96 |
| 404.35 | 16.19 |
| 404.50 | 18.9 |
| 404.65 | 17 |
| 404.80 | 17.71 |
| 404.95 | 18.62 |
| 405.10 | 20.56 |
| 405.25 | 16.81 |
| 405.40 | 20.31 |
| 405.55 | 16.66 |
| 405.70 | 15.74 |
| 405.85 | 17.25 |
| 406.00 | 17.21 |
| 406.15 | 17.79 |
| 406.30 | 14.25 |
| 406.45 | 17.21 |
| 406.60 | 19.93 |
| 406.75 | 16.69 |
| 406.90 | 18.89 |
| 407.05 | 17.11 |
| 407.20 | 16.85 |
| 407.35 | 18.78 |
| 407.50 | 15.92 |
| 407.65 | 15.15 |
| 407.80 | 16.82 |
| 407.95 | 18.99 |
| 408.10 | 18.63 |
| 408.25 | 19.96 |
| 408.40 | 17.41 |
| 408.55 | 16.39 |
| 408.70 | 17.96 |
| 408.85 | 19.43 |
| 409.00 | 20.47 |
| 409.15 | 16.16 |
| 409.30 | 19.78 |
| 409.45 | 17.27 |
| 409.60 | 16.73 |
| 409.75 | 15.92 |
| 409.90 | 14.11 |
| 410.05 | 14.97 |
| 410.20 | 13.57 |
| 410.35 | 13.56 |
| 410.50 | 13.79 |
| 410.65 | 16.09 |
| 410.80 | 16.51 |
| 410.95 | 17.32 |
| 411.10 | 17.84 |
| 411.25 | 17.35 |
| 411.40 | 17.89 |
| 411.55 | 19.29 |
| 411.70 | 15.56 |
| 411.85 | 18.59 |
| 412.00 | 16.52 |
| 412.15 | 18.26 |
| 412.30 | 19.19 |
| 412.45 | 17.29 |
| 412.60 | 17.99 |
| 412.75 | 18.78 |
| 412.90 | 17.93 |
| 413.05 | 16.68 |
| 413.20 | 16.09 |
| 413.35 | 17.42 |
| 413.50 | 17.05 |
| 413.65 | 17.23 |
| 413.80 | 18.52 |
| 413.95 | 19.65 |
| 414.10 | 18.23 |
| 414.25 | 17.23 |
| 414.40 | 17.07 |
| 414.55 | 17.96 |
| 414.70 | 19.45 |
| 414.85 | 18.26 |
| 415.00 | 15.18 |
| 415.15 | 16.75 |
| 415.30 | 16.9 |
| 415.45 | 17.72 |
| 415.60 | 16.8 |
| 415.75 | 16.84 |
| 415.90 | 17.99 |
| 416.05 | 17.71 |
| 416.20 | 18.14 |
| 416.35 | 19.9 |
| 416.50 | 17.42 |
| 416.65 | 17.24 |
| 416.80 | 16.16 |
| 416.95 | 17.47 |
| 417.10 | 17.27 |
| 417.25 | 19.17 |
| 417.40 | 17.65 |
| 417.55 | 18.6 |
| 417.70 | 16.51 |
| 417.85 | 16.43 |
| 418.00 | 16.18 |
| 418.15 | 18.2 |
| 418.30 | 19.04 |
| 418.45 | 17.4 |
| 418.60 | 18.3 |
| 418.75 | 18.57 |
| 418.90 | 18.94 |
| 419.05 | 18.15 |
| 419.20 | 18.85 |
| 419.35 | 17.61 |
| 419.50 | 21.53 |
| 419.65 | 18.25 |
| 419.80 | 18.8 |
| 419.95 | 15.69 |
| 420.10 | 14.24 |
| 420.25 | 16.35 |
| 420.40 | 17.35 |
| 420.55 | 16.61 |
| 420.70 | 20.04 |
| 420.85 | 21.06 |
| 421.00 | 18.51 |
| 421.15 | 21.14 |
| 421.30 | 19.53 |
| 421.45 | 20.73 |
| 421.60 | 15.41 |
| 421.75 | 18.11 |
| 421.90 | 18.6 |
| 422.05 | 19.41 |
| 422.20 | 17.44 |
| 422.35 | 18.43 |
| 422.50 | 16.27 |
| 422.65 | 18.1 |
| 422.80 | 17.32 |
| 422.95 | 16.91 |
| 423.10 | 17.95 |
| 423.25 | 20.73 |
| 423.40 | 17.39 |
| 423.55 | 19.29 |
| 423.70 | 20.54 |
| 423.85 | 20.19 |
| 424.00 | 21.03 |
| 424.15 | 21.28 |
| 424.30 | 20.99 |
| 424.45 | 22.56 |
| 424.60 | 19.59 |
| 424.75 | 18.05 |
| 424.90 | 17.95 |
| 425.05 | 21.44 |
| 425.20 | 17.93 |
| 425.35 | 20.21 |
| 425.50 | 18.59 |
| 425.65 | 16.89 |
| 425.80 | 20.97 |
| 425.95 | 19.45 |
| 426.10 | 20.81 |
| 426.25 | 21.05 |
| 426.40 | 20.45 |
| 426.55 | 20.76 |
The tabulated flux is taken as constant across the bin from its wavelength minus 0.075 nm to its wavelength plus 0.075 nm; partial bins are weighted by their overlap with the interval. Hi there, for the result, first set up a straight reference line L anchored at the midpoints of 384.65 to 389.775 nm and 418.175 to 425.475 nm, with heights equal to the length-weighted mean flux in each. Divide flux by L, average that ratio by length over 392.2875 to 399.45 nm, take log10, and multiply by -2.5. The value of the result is 0.186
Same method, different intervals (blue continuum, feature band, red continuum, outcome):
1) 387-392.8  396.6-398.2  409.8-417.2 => 0.36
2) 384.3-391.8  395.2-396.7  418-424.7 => 0.26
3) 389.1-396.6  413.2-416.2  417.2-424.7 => -0.04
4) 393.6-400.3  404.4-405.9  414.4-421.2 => -0.24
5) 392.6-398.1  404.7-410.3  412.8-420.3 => -0.22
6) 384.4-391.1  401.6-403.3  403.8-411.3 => -0.09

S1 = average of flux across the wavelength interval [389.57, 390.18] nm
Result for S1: 11.7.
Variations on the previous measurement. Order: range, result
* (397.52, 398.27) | 13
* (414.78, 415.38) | 16.8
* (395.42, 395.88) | 12.4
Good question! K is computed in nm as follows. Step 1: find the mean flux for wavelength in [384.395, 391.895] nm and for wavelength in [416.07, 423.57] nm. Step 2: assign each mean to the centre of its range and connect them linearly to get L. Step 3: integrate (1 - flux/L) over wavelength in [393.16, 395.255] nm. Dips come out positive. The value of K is 0.48 nm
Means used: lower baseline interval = 11.6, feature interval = 9.9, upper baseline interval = 18.1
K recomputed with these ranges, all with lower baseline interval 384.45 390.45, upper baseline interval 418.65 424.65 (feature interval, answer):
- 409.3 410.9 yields 0.07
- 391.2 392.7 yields -0.11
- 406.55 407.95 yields -0.17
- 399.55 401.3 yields -0.29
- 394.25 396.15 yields 0.02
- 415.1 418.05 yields 0.02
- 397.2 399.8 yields -0.08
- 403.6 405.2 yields -0.37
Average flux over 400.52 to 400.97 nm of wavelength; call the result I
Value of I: 16.3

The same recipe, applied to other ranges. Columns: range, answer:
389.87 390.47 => 12.7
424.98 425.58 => 19.5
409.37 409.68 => 17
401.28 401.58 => 19.8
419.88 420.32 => 15.4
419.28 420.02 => 18.4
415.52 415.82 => 16.8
